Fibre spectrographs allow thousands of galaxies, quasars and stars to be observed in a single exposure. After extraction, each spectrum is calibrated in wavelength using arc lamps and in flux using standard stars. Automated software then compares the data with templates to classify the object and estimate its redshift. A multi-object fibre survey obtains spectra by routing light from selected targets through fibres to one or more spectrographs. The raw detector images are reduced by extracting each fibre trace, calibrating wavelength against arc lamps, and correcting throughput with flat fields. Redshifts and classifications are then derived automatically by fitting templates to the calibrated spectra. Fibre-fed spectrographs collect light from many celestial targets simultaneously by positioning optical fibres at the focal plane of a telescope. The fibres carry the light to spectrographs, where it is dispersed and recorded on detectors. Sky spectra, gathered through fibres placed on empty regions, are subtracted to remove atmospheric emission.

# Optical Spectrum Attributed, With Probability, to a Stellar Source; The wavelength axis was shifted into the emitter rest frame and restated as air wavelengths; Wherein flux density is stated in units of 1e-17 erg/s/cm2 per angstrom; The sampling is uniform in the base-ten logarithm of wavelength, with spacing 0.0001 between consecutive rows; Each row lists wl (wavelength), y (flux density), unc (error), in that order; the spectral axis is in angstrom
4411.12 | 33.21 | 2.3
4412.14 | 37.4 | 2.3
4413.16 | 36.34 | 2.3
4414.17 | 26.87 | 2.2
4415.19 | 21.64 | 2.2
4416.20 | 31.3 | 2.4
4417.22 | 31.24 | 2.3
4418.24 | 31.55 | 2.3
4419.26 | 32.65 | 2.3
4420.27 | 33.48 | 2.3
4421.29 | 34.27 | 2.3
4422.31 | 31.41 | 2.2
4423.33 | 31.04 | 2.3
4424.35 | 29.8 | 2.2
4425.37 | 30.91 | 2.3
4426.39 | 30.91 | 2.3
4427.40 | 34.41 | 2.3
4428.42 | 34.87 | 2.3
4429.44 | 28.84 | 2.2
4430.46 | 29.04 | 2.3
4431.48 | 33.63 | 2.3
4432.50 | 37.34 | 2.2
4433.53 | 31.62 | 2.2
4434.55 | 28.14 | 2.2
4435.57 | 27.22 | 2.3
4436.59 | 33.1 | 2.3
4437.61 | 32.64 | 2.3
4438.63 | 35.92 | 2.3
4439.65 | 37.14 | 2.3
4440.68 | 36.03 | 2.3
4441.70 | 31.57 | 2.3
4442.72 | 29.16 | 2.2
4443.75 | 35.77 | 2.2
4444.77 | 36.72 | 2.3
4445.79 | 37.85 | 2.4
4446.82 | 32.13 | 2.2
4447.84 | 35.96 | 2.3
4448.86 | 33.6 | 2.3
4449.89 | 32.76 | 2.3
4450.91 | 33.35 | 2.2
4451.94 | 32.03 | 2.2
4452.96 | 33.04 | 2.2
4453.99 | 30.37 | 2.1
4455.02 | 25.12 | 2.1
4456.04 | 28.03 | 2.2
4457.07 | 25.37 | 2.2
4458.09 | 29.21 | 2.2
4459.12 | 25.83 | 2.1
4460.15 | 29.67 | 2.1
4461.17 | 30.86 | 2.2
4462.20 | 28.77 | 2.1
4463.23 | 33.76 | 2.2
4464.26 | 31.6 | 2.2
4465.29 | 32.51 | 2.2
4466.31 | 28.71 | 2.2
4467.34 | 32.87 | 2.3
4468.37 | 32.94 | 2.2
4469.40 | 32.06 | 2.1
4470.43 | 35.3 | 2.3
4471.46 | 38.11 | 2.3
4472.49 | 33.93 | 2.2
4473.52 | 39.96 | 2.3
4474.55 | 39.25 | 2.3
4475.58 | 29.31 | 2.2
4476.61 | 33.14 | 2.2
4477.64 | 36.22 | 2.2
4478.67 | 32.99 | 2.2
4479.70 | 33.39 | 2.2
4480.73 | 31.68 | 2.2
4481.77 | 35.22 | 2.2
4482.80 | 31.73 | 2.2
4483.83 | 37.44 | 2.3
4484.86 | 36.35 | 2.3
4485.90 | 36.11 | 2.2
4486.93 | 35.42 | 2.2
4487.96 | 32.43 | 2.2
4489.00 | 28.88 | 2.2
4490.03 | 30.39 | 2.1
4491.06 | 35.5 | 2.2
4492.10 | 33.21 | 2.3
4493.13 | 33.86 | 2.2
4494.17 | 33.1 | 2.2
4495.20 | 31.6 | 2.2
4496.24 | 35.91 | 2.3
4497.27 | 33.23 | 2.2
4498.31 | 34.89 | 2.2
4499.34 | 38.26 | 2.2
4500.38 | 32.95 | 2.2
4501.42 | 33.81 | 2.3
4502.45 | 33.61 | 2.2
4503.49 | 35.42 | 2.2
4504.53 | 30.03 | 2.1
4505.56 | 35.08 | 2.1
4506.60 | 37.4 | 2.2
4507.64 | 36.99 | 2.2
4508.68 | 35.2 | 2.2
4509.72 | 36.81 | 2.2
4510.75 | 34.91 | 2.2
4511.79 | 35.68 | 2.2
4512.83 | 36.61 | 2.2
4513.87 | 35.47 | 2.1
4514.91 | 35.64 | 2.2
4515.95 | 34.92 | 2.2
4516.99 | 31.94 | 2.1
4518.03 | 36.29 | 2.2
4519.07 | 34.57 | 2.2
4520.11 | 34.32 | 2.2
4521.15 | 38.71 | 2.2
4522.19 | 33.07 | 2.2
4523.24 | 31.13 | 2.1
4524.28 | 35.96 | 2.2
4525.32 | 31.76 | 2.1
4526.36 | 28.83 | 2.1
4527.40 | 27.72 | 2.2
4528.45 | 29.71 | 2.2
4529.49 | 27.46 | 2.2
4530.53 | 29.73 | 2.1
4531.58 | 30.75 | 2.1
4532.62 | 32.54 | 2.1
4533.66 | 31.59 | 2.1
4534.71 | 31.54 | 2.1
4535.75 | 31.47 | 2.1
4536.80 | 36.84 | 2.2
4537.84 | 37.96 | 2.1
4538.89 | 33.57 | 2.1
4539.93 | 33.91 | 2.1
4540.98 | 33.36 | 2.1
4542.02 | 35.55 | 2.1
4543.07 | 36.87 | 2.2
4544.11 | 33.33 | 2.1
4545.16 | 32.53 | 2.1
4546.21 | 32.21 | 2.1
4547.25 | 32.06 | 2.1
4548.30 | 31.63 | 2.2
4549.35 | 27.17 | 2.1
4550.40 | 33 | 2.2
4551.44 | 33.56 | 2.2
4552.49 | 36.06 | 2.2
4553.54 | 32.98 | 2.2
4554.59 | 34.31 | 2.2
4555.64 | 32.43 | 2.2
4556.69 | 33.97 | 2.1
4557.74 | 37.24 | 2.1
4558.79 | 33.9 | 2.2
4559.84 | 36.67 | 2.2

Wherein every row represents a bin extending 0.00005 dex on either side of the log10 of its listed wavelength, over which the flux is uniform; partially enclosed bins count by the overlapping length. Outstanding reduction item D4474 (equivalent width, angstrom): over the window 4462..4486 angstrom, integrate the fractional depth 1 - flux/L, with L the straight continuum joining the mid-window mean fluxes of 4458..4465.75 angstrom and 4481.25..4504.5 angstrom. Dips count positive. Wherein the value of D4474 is -1.7 angstrom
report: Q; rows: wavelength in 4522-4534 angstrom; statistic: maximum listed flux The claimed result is 35.96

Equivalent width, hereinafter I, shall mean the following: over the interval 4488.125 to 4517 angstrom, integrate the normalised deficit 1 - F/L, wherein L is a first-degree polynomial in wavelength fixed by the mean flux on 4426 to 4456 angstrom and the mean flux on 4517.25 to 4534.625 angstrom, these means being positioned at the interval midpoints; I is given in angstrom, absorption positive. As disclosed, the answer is -1.86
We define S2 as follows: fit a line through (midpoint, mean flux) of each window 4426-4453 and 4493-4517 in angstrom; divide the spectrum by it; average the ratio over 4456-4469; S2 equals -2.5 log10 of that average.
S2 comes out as 0.12 mag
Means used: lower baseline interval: 33.2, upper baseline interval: 34.8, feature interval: 30.1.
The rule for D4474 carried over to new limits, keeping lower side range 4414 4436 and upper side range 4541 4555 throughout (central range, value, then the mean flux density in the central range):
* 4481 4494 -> -0.7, 33.8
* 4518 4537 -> 0.4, 32.1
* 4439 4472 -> -0.6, 32.1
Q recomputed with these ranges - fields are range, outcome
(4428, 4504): 39.96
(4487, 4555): 38.71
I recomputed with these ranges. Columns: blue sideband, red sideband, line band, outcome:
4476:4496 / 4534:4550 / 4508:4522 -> -0.8 angstrom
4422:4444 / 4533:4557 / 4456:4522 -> -1.8 angstrom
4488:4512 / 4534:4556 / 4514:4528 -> 0.1 angstrom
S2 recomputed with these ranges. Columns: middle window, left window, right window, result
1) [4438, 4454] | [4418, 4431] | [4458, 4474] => -0.07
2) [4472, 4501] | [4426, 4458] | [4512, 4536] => -0.05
